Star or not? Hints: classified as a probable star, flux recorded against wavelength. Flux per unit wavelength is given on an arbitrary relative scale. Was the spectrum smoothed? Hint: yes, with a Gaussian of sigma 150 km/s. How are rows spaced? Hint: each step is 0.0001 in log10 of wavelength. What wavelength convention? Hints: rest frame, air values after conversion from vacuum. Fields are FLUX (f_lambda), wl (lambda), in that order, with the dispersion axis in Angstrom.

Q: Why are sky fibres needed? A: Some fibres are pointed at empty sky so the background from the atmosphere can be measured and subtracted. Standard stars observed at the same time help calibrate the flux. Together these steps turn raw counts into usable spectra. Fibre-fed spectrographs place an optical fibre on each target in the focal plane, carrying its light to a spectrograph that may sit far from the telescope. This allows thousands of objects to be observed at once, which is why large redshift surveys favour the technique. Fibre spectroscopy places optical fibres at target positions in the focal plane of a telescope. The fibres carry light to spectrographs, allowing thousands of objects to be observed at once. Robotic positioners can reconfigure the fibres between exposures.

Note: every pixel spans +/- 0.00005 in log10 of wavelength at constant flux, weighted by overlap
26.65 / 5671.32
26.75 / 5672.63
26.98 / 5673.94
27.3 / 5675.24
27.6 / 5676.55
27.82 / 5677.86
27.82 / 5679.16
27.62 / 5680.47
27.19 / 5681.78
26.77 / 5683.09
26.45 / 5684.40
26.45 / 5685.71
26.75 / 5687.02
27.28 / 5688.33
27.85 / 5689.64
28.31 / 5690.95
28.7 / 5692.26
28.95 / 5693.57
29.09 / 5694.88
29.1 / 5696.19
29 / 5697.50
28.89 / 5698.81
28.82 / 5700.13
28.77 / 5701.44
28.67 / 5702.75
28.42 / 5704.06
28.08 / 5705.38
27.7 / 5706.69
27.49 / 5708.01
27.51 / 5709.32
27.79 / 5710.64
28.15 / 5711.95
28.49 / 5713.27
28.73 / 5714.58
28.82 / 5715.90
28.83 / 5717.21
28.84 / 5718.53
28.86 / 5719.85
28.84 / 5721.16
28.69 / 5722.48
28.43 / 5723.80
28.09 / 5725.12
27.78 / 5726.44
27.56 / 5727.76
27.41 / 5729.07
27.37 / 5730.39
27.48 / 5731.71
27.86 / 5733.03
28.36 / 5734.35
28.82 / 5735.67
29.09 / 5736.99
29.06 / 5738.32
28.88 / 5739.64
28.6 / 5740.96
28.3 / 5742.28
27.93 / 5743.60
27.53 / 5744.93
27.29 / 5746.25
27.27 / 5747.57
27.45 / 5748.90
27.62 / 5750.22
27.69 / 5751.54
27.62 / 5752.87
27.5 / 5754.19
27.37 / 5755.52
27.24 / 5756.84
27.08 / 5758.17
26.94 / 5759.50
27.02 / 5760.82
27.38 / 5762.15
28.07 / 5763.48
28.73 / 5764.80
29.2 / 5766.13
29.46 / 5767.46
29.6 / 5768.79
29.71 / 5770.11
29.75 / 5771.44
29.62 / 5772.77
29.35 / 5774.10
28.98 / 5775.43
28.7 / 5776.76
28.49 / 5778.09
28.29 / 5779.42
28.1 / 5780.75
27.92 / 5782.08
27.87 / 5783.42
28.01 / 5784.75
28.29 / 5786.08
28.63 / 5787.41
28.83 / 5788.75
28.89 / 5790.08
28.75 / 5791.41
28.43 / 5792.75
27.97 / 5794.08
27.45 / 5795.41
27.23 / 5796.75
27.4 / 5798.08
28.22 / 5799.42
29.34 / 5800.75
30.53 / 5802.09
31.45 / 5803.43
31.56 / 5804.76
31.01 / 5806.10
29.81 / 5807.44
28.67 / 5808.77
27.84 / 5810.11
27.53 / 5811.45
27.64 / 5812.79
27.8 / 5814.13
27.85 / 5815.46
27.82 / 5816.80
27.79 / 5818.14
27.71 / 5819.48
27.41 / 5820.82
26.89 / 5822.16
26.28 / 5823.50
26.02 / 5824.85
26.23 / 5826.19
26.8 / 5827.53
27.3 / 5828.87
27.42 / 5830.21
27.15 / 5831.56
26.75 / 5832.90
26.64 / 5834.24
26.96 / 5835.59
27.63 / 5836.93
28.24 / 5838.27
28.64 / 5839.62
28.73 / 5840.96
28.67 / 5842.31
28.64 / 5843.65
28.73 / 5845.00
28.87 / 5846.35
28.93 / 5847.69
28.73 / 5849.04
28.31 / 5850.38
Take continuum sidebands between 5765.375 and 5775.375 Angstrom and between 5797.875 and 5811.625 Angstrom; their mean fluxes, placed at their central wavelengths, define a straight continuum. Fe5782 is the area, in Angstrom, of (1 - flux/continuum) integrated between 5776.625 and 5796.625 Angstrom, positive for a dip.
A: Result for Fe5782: 0.8 Angstrom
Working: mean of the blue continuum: 29.5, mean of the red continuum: 29.5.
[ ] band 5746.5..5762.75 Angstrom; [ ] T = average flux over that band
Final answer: 27.3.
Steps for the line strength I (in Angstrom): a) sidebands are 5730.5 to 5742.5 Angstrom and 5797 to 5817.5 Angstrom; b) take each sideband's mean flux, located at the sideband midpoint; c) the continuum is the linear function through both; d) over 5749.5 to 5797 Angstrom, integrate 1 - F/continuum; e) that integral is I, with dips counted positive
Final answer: 0.69 Angstrom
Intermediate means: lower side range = 28.4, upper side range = 28.9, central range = 28.3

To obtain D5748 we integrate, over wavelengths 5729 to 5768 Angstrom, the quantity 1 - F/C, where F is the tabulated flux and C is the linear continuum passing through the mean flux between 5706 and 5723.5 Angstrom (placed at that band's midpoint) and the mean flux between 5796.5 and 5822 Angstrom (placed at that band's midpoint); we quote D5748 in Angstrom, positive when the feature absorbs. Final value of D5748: 0.8 Angstrom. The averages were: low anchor 28.4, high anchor 28.7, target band 27.9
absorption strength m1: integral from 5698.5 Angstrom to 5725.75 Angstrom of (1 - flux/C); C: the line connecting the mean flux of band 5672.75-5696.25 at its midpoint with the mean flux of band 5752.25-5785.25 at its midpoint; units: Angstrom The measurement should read -0.6 Angstrom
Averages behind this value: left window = 27.6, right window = 28.3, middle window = 28.4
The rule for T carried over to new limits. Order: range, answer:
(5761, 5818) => 28.7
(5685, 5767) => 28.1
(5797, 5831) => 28.2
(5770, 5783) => 28.8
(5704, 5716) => 28.1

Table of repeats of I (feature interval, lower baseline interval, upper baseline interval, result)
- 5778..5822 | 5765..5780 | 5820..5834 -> -0.78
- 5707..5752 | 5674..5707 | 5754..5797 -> 0.00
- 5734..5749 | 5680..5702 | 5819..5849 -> -0.21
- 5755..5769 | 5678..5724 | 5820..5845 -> -0.08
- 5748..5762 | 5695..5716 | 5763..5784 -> 0.68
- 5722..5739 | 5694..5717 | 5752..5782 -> 0.16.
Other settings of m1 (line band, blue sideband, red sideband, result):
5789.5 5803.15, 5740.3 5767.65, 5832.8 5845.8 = -0.3 Angstrom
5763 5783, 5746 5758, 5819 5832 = -1.2 Angstrom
